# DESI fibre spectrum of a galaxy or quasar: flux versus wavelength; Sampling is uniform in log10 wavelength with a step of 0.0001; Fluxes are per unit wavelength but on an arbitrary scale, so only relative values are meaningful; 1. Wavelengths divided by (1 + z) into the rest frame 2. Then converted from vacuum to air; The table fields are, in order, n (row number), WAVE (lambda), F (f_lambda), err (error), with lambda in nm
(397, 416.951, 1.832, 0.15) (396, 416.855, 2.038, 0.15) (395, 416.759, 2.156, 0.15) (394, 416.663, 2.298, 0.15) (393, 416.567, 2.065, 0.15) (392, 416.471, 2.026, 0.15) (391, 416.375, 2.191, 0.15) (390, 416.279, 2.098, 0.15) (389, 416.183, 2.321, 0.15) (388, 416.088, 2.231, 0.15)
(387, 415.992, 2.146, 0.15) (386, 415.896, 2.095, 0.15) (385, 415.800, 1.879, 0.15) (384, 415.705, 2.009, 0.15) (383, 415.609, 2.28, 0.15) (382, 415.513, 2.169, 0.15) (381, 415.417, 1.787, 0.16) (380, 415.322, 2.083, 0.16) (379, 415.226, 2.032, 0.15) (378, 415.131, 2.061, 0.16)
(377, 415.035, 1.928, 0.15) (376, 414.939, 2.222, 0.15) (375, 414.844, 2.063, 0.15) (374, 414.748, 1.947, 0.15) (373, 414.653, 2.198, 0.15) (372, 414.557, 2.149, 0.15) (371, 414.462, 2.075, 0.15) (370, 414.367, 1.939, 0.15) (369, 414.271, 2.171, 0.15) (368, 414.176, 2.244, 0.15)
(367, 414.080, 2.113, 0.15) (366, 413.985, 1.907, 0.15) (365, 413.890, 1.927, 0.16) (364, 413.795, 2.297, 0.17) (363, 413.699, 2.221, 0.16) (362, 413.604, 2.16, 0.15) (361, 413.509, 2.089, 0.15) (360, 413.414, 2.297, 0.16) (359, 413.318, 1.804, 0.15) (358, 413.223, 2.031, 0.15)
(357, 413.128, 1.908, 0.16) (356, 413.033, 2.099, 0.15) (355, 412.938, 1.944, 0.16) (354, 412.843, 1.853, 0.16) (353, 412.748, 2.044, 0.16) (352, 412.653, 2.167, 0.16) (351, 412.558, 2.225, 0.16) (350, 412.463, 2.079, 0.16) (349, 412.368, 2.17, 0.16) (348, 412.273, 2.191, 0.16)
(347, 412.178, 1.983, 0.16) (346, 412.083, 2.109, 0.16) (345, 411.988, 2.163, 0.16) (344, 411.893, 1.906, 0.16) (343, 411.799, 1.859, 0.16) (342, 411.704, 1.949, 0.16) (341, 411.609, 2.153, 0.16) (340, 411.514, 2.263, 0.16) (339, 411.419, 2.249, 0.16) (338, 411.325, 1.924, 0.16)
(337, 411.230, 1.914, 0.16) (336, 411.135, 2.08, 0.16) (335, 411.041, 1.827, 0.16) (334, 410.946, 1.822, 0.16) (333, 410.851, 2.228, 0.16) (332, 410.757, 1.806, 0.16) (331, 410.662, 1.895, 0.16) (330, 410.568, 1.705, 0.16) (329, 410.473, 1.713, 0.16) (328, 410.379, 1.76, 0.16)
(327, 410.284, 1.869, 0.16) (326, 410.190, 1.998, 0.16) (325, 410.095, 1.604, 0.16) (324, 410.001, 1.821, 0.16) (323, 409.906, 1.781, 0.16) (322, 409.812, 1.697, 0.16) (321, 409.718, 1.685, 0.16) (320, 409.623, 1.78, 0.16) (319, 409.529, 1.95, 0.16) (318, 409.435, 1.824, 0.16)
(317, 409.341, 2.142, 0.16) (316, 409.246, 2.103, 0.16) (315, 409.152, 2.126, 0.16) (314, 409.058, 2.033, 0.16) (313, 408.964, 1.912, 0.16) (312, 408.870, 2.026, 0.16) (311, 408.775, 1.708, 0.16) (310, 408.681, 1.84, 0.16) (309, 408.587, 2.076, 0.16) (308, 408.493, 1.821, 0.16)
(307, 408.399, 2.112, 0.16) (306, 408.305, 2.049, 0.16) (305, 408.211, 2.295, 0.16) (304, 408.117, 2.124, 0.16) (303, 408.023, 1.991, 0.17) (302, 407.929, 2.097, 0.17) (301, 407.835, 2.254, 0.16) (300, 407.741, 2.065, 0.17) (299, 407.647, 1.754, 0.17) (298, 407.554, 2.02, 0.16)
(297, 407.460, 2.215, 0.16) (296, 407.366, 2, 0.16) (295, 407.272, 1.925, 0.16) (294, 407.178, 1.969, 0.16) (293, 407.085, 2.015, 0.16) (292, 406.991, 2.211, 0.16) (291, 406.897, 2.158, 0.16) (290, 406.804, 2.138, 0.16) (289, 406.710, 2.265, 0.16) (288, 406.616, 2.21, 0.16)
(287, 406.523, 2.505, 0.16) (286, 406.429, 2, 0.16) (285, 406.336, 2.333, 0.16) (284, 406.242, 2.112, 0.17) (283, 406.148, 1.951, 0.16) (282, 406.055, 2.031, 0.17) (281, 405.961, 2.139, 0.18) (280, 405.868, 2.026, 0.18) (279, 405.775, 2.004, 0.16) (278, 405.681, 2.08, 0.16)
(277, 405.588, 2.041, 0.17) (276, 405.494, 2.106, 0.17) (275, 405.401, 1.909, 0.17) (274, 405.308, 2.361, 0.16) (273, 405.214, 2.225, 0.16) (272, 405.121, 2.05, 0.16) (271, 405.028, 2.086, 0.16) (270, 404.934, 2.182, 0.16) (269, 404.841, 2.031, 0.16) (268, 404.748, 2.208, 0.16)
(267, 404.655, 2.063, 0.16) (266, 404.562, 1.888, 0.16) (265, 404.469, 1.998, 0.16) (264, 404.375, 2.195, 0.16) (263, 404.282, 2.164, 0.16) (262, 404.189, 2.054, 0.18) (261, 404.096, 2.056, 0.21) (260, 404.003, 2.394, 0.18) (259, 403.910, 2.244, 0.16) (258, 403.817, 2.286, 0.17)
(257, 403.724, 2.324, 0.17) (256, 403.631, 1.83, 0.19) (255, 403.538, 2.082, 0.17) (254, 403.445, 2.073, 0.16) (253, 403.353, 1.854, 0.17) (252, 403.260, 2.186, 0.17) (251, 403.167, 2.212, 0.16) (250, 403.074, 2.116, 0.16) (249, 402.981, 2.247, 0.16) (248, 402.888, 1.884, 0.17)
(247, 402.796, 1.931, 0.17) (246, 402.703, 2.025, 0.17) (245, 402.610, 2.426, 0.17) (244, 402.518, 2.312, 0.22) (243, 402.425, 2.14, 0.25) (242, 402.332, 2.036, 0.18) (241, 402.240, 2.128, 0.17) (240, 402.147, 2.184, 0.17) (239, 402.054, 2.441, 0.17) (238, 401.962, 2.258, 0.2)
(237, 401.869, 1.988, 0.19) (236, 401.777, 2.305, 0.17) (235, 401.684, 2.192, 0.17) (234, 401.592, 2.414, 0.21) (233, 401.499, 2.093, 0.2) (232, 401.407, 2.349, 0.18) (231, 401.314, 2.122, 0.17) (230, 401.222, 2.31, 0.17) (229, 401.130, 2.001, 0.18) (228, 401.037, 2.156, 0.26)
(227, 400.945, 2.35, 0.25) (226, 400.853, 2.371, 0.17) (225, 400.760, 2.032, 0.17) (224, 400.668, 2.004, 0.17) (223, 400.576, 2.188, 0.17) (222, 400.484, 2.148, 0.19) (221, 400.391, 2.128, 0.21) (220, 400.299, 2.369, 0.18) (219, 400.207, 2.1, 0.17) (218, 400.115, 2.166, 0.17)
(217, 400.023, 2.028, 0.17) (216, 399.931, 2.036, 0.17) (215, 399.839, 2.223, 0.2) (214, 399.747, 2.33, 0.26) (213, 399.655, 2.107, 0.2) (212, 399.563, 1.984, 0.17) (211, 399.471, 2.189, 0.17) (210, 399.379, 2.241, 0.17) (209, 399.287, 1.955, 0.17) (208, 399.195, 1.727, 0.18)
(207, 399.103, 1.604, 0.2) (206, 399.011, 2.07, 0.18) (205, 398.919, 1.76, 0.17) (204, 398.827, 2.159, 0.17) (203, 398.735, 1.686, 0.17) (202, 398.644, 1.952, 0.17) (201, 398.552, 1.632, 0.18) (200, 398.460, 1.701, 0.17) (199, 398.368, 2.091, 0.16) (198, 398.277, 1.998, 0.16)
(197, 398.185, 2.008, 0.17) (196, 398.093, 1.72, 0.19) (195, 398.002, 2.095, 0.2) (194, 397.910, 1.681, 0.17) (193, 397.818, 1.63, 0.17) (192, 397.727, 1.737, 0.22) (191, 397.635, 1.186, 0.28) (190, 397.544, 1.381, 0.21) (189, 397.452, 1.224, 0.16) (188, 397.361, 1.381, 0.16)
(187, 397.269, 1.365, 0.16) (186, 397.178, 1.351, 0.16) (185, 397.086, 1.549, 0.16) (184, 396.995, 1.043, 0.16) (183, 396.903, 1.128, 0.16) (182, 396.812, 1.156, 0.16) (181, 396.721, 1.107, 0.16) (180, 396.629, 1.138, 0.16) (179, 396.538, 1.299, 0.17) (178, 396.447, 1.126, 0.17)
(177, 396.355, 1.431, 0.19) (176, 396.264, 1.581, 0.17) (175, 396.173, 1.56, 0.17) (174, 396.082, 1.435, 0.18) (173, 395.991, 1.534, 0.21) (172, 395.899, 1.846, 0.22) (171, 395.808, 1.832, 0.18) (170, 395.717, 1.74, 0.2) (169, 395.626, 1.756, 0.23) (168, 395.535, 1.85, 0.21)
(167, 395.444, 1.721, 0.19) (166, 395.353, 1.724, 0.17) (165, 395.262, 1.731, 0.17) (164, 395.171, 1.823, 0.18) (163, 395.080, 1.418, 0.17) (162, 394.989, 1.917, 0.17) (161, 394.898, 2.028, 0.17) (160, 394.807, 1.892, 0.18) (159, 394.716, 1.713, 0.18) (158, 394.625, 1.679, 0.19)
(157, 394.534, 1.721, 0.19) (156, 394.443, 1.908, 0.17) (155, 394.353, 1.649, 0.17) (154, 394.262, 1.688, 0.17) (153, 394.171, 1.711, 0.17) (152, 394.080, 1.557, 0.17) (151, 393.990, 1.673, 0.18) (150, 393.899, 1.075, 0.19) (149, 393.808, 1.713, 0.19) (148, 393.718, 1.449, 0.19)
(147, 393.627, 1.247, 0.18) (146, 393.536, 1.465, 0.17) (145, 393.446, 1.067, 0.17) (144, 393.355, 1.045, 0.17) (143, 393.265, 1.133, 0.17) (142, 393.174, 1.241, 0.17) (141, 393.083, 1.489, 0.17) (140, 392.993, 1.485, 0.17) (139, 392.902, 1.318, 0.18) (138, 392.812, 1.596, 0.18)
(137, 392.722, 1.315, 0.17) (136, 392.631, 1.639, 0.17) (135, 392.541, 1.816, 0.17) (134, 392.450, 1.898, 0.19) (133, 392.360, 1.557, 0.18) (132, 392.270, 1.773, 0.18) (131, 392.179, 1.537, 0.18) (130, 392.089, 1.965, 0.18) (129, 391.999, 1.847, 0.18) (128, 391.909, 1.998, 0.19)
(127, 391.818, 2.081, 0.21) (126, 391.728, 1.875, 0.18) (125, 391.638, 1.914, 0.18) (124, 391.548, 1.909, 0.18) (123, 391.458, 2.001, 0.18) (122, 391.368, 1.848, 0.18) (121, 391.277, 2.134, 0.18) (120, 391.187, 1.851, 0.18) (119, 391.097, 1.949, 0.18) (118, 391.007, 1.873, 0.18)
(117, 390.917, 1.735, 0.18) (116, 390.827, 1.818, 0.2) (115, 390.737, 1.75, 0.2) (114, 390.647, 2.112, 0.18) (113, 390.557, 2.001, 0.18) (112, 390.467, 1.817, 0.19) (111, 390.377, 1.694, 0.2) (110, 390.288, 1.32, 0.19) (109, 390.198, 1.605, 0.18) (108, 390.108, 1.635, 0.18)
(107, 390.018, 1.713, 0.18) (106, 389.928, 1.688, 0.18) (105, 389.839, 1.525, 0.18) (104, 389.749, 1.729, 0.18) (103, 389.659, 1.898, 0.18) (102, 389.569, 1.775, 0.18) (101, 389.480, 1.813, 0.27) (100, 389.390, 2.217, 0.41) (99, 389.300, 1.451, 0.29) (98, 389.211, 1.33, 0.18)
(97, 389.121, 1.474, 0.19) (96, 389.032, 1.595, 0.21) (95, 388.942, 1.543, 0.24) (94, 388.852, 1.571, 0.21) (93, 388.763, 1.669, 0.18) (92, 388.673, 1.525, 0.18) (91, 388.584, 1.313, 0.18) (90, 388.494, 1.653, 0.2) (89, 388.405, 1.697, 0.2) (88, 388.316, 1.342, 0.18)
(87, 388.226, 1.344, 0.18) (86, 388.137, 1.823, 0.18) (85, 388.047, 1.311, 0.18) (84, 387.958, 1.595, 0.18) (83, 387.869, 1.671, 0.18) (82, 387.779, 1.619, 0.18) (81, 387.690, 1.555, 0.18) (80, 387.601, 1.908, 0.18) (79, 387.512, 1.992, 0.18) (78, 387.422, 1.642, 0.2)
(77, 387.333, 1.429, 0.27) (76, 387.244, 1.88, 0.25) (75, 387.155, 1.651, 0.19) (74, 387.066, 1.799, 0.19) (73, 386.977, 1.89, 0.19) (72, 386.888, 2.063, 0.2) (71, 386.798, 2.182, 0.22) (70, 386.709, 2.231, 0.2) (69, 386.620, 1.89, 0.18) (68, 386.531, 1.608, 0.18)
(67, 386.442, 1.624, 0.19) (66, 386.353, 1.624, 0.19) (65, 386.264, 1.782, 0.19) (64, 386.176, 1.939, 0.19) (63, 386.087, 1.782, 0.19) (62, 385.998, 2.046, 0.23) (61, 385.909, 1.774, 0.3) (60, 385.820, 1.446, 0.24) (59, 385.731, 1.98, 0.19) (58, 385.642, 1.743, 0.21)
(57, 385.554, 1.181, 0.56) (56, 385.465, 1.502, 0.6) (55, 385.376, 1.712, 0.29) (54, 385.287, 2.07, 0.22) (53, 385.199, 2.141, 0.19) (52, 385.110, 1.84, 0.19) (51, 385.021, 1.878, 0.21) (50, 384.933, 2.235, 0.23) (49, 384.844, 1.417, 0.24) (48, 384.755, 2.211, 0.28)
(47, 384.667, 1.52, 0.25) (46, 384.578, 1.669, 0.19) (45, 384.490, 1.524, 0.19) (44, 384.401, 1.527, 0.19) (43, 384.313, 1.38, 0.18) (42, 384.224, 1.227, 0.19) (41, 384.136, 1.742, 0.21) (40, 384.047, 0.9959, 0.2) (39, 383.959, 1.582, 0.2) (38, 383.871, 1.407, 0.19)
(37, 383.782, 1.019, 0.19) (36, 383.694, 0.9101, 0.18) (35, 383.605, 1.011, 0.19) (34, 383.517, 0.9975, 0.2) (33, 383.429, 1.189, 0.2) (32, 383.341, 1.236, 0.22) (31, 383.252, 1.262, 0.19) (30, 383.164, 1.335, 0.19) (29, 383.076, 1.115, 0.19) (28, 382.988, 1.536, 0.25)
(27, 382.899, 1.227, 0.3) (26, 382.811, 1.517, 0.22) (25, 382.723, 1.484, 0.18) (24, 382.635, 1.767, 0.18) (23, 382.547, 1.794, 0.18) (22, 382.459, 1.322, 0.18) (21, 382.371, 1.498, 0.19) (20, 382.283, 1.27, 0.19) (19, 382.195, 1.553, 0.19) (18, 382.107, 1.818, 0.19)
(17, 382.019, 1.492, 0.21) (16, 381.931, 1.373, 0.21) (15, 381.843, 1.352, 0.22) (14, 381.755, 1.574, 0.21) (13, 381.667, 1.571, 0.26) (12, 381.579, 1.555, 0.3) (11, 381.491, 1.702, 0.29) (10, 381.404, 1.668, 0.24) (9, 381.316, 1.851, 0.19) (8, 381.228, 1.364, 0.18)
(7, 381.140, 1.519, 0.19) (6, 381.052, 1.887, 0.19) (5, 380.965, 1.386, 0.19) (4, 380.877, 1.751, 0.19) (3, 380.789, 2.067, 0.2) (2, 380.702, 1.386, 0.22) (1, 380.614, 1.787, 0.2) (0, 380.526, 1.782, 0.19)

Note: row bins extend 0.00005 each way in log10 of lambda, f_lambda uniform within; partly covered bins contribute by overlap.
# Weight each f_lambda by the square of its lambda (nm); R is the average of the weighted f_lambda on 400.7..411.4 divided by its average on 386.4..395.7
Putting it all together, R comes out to 1.32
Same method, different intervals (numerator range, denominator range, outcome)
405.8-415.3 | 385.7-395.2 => 1.32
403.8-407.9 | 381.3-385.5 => 1.57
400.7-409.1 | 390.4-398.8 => 1.36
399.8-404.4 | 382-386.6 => 1.53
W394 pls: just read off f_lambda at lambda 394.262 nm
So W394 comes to 1.688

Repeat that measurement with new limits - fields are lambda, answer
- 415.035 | 1.928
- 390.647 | 2.112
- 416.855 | 2.038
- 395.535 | 1.85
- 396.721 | 1.107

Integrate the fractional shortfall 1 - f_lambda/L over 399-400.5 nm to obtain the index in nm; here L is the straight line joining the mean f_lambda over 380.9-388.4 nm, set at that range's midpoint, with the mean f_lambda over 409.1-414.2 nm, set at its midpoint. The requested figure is -0.22 nm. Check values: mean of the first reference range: 1.6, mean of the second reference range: 1.99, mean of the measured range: 2.08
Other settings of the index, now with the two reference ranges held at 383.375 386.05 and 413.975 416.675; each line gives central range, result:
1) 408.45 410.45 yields 0.11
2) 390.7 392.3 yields -0.19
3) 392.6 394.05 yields 0.29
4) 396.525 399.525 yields 0.26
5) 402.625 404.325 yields -0.20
